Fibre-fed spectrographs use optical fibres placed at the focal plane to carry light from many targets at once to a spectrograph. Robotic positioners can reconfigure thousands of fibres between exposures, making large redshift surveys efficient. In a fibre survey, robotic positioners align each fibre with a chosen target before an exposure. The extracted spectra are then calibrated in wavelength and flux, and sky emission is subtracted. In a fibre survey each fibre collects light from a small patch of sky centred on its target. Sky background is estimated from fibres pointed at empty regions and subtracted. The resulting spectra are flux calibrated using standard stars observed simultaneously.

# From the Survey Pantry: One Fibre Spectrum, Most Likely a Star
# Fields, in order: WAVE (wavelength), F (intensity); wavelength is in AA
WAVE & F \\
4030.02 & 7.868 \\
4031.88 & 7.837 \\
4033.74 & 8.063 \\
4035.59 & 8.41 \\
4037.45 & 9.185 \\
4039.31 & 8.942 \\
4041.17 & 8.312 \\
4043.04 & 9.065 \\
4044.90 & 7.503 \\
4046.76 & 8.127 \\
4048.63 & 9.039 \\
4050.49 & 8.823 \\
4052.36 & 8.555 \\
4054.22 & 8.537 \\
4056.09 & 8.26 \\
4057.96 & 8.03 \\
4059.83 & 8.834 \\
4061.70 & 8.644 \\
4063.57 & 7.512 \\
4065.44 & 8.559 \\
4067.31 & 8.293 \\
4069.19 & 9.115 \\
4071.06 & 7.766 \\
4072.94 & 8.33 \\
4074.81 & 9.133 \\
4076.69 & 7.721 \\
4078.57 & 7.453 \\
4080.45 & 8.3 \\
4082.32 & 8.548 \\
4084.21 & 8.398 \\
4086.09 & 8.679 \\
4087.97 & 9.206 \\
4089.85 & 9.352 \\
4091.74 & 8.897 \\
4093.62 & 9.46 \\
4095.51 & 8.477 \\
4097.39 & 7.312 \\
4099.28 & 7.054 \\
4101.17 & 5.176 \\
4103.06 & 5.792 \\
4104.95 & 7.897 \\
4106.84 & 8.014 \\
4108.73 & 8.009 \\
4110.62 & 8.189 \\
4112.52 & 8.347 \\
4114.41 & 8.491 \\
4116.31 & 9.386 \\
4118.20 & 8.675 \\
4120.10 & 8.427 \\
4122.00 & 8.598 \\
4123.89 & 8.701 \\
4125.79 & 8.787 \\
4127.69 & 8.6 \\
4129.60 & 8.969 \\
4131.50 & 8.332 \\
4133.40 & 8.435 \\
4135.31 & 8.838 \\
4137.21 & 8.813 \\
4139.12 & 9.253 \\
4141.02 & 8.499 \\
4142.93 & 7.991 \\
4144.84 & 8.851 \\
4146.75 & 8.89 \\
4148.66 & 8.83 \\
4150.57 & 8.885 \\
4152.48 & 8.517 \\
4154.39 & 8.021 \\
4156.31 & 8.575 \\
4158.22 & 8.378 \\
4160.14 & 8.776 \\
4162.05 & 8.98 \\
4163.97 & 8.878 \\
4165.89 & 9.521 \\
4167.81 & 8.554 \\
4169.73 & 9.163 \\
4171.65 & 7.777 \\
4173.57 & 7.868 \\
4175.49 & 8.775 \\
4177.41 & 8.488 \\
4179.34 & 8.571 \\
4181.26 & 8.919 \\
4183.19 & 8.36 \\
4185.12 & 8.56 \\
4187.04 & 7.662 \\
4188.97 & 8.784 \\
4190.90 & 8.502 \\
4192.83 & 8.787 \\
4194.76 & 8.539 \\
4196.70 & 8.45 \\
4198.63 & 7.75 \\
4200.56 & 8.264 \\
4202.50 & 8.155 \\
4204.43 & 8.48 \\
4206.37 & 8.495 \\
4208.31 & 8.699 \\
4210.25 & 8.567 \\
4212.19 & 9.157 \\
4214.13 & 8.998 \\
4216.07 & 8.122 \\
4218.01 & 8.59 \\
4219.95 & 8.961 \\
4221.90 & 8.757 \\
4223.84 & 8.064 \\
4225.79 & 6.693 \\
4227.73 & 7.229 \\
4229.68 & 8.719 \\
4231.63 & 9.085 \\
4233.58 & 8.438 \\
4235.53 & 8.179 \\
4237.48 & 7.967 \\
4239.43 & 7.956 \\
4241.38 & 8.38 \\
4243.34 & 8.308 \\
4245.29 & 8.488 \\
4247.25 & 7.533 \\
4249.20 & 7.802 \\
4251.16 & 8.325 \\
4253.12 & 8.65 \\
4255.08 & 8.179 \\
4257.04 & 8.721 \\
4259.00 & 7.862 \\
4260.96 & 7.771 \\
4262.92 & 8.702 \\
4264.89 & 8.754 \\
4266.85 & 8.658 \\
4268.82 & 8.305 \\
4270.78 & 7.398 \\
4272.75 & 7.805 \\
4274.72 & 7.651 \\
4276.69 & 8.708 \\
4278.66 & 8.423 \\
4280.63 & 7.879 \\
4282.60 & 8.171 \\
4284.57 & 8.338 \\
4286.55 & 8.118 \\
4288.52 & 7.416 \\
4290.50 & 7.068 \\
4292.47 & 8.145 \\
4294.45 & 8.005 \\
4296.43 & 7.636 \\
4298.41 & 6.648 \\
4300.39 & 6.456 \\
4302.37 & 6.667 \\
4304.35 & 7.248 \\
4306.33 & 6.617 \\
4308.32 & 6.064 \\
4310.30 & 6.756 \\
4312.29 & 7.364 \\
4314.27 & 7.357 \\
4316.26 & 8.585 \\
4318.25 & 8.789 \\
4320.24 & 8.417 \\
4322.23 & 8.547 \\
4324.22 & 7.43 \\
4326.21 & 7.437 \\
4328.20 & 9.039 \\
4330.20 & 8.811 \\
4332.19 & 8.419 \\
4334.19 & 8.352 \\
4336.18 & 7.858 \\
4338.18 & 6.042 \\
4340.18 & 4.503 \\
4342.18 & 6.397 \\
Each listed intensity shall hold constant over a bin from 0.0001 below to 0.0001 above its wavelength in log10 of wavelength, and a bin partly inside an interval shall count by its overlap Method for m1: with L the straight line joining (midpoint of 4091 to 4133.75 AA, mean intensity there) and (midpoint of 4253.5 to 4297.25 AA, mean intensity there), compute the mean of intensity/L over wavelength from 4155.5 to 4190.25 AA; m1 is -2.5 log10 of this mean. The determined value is -0.06 mag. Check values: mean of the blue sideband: 8.17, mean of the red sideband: 8.09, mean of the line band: 8.59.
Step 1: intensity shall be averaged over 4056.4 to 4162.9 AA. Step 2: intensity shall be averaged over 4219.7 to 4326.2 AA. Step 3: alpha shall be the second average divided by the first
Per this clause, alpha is 0.94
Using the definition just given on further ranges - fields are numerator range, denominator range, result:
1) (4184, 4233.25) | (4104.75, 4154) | 0.98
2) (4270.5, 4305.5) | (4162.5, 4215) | 0.90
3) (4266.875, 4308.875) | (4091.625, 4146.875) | 0.92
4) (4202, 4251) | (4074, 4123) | 1.02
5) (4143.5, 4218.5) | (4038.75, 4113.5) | 1.04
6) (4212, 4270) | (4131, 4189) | 0.96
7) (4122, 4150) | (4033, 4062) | 1.02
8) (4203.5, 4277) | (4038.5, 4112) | 1.01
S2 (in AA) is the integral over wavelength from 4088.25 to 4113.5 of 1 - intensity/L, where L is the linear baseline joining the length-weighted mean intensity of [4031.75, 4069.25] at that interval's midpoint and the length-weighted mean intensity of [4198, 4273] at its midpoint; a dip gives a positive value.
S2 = 1.6 AA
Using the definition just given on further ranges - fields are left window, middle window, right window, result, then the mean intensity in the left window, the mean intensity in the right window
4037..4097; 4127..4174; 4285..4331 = -2.6 AA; 8.52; 7.6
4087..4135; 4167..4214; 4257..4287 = -1.4 AA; 8.27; 8.19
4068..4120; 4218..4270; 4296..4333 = -3.1 AA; 8.19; 7.59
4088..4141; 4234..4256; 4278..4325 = -1.0 AA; 8.33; 7.58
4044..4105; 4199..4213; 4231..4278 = -0.5 AA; 8.21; 8.23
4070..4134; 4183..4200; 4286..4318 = -1.2 AA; 8.26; 7.28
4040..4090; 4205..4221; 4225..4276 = -1.0 AA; 8.44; 8.15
